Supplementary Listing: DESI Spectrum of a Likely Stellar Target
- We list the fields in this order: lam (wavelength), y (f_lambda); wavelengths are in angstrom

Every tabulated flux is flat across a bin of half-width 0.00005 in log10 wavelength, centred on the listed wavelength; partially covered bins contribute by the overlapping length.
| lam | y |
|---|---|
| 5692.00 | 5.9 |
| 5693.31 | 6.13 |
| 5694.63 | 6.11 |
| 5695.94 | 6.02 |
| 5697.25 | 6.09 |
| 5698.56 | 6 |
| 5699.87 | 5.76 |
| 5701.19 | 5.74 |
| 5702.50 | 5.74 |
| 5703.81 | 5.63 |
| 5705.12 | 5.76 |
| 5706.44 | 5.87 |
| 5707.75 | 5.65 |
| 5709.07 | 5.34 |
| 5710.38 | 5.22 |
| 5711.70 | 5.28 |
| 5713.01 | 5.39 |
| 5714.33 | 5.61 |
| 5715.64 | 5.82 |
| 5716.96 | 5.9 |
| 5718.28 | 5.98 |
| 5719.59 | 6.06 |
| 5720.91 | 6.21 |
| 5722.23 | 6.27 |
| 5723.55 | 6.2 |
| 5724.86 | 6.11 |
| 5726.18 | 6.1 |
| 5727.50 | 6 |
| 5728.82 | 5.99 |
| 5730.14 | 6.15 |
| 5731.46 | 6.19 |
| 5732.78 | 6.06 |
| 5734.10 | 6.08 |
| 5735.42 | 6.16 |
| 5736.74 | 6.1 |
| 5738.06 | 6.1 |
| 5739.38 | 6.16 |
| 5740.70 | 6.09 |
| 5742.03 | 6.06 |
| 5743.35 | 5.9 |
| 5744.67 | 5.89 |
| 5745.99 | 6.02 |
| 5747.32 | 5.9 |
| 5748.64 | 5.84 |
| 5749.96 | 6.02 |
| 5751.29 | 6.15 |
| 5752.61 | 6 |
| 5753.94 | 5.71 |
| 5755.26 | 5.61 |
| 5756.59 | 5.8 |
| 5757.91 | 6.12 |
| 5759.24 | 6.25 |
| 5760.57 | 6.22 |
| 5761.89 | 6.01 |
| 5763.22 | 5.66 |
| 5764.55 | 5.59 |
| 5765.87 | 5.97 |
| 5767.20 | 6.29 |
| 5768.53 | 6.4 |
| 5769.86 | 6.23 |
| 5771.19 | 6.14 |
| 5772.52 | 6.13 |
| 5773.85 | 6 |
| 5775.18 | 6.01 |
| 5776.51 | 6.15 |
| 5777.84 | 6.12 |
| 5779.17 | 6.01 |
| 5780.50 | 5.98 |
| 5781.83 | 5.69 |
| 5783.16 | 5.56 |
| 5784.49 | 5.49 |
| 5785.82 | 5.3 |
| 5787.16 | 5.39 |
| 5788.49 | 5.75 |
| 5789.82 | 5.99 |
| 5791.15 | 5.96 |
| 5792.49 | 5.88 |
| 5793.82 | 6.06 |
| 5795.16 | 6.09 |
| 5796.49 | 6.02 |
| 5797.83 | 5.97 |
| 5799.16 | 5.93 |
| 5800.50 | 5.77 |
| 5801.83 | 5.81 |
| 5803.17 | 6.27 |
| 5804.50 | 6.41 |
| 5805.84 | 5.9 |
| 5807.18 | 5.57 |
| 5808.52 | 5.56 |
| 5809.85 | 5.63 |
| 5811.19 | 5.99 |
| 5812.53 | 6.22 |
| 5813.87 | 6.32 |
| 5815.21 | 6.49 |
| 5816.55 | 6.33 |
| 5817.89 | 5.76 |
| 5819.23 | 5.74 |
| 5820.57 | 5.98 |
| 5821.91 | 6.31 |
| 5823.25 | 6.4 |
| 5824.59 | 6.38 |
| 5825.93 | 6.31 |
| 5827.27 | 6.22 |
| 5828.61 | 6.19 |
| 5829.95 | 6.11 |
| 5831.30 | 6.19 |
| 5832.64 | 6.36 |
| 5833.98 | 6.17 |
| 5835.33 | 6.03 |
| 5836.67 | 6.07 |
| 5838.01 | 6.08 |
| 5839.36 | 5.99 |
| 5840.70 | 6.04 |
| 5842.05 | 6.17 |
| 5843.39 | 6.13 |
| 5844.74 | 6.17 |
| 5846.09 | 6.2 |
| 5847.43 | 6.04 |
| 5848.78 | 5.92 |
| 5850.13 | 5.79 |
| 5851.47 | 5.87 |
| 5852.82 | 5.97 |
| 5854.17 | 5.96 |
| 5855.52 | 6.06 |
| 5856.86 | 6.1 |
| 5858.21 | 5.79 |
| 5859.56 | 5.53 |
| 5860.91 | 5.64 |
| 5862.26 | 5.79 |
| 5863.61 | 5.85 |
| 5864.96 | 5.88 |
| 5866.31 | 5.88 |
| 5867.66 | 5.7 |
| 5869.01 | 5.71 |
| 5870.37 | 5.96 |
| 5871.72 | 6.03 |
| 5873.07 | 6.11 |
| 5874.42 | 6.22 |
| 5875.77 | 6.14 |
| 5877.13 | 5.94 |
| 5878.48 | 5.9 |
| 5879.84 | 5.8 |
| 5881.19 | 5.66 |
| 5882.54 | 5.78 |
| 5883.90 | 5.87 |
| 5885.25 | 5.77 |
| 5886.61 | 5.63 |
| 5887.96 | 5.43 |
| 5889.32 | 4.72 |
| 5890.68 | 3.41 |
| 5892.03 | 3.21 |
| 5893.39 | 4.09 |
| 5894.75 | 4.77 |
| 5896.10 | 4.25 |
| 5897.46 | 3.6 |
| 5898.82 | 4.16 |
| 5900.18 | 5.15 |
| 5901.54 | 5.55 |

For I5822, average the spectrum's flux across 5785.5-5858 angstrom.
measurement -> 6.03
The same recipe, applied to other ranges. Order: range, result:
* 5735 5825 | 5.98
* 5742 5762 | 5.97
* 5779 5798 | 5.8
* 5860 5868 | 5.79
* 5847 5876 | 5.9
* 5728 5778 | 6.03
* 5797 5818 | 6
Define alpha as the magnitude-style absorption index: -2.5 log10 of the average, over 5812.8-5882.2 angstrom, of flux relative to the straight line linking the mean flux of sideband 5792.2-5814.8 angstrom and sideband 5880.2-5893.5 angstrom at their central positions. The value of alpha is -0.11 mag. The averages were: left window 5.97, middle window 6.03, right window 5.02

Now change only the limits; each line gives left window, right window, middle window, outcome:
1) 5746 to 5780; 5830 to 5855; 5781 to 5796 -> 0.051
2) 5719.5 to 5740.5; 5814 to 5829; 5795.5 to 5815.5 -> 0.036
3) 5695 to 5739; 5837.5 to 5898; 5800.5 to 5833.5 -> -0.071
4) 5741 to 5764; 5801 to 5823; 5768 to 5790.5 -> 0.015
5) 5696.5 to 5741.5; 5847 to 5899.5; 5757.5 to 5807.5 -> -0.041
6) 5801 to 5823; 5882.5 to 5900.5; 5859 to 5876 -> -0.162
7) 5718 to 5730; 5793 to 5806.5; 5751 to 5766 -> 0.027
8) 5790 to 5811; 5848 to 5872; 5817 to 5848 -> -0.045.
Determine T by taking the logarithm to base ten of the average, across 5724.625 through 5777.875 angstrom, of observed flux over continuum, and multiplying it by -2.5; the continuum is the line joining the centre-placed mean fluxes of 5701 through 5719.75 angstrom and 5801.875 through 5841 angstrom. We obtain -0.039 mag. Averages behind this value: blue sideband 5.66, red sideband 6.1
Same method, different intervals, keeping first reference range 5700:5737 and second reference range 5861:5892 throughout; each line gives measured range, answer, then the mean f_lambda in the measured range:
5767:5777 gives -0.066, 6.16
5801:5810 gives -0.028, 5.9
